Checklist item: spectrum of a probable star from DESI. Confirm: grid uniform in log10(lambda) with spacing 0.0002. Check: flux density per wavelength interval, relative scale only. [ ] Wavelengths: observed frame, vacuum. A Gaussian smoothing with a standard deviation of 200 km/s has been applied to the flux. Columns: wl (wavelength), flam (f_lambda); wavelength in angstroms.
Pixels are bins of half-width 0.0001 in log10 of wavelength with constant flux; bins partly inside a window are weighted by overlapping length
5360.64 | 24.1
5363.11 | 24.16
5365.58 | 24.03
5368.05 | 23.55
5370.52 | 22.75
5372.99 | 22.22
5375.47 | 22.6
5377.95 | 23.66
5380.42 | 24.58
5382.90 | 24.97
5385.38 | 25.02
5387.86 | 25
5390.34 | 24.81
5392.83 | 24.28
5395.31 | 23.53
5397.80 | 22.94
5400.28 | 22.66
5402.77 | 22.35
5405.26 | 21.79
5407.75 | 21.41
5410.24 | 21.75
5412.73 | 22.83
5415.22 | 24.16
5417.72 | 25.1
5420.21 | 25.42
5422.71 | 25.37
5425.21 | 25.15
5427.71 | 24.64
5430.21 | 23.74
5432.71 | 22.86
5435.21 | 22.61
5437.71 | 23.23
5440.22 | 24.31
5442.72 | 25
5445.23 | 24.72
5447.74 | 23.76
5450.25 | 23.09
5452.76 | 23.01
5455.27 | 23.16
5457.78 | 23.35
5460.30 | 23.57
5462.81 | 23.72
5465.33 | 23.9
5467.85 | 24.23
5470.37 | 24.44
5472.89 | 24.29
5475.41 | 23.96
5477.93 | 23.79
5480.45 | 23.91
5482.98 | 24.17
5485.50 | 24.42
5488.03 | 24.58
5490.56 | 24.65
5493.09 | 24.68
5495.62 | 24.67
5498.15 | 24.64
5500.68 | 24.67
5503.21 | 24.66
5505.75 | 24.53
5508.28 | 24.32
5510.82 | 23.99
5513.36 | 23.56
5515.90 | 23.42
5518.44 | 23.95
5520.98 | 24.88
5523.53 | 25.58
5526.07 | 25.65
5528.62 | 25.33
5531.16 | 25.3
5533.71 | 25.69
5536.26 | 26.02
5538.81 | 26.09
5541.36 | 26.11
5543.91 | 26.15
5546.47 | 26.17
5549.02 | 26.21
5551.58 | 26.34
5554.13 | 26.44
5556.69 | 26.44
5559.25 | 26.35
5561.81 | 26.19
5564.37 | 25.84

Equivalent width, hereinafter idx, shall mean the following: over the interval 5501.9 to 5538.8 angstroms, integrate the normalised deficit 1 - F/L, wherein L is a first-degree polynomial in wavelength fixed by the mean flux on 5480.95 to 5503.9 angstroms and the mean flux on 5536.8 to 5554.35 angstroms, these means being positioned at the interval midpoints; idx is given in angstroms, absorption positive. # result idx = 0.9 angstroms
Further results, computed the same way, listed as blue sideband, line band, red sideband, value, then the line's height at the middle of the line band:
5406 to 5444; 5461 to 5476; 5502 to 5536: 0.1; 24.2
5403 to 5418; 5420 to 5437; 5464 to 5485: -0.8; 23.1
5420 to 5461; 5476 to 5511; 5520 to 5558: 0.8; 25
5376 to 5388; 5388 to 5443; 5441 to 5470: 1.2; 24.2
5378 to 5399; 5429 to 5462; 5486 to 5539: 1.3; 24.5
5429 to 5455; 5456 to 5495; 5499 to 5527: -0.1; 24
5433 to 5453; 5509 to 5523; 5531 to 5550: 0.8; 25.4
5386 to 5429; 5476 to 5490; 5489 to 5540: 0.2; 24.5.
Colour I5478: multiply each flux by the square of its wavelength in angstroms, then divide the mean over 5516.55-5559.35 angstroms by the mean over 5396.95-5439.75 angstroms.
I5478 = 1.15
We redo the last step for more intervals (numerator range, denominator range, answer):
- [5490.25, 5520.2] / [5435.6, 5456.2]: 1.05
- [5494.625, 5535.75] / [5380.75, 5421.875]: 1.09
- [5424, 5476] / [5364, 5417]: 1.04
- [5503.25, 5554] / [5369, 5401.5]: 1.12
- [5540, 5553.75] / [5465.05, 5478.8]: 1.12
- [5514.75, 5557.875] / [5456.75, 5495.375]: 1.09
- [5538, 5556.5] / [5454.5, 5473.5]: 1.13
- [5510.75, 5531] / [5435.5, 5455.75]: 1.07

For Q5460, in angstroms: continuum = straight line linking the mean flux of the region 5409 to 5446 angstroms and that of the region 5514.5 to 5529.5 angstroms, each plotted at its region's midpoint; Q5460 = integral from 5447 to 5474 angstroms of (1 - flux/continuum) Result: 0.69 angstroms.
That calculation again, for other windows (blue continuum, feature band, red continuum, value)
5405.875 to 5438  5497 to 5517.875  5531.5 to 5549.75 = 1.0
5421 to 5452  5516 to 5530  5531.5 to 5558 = 0.4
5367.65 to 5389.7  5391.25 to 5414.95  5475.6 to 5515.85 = 1.2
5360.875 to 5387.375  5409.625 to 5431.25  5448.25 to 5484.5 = -0.5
